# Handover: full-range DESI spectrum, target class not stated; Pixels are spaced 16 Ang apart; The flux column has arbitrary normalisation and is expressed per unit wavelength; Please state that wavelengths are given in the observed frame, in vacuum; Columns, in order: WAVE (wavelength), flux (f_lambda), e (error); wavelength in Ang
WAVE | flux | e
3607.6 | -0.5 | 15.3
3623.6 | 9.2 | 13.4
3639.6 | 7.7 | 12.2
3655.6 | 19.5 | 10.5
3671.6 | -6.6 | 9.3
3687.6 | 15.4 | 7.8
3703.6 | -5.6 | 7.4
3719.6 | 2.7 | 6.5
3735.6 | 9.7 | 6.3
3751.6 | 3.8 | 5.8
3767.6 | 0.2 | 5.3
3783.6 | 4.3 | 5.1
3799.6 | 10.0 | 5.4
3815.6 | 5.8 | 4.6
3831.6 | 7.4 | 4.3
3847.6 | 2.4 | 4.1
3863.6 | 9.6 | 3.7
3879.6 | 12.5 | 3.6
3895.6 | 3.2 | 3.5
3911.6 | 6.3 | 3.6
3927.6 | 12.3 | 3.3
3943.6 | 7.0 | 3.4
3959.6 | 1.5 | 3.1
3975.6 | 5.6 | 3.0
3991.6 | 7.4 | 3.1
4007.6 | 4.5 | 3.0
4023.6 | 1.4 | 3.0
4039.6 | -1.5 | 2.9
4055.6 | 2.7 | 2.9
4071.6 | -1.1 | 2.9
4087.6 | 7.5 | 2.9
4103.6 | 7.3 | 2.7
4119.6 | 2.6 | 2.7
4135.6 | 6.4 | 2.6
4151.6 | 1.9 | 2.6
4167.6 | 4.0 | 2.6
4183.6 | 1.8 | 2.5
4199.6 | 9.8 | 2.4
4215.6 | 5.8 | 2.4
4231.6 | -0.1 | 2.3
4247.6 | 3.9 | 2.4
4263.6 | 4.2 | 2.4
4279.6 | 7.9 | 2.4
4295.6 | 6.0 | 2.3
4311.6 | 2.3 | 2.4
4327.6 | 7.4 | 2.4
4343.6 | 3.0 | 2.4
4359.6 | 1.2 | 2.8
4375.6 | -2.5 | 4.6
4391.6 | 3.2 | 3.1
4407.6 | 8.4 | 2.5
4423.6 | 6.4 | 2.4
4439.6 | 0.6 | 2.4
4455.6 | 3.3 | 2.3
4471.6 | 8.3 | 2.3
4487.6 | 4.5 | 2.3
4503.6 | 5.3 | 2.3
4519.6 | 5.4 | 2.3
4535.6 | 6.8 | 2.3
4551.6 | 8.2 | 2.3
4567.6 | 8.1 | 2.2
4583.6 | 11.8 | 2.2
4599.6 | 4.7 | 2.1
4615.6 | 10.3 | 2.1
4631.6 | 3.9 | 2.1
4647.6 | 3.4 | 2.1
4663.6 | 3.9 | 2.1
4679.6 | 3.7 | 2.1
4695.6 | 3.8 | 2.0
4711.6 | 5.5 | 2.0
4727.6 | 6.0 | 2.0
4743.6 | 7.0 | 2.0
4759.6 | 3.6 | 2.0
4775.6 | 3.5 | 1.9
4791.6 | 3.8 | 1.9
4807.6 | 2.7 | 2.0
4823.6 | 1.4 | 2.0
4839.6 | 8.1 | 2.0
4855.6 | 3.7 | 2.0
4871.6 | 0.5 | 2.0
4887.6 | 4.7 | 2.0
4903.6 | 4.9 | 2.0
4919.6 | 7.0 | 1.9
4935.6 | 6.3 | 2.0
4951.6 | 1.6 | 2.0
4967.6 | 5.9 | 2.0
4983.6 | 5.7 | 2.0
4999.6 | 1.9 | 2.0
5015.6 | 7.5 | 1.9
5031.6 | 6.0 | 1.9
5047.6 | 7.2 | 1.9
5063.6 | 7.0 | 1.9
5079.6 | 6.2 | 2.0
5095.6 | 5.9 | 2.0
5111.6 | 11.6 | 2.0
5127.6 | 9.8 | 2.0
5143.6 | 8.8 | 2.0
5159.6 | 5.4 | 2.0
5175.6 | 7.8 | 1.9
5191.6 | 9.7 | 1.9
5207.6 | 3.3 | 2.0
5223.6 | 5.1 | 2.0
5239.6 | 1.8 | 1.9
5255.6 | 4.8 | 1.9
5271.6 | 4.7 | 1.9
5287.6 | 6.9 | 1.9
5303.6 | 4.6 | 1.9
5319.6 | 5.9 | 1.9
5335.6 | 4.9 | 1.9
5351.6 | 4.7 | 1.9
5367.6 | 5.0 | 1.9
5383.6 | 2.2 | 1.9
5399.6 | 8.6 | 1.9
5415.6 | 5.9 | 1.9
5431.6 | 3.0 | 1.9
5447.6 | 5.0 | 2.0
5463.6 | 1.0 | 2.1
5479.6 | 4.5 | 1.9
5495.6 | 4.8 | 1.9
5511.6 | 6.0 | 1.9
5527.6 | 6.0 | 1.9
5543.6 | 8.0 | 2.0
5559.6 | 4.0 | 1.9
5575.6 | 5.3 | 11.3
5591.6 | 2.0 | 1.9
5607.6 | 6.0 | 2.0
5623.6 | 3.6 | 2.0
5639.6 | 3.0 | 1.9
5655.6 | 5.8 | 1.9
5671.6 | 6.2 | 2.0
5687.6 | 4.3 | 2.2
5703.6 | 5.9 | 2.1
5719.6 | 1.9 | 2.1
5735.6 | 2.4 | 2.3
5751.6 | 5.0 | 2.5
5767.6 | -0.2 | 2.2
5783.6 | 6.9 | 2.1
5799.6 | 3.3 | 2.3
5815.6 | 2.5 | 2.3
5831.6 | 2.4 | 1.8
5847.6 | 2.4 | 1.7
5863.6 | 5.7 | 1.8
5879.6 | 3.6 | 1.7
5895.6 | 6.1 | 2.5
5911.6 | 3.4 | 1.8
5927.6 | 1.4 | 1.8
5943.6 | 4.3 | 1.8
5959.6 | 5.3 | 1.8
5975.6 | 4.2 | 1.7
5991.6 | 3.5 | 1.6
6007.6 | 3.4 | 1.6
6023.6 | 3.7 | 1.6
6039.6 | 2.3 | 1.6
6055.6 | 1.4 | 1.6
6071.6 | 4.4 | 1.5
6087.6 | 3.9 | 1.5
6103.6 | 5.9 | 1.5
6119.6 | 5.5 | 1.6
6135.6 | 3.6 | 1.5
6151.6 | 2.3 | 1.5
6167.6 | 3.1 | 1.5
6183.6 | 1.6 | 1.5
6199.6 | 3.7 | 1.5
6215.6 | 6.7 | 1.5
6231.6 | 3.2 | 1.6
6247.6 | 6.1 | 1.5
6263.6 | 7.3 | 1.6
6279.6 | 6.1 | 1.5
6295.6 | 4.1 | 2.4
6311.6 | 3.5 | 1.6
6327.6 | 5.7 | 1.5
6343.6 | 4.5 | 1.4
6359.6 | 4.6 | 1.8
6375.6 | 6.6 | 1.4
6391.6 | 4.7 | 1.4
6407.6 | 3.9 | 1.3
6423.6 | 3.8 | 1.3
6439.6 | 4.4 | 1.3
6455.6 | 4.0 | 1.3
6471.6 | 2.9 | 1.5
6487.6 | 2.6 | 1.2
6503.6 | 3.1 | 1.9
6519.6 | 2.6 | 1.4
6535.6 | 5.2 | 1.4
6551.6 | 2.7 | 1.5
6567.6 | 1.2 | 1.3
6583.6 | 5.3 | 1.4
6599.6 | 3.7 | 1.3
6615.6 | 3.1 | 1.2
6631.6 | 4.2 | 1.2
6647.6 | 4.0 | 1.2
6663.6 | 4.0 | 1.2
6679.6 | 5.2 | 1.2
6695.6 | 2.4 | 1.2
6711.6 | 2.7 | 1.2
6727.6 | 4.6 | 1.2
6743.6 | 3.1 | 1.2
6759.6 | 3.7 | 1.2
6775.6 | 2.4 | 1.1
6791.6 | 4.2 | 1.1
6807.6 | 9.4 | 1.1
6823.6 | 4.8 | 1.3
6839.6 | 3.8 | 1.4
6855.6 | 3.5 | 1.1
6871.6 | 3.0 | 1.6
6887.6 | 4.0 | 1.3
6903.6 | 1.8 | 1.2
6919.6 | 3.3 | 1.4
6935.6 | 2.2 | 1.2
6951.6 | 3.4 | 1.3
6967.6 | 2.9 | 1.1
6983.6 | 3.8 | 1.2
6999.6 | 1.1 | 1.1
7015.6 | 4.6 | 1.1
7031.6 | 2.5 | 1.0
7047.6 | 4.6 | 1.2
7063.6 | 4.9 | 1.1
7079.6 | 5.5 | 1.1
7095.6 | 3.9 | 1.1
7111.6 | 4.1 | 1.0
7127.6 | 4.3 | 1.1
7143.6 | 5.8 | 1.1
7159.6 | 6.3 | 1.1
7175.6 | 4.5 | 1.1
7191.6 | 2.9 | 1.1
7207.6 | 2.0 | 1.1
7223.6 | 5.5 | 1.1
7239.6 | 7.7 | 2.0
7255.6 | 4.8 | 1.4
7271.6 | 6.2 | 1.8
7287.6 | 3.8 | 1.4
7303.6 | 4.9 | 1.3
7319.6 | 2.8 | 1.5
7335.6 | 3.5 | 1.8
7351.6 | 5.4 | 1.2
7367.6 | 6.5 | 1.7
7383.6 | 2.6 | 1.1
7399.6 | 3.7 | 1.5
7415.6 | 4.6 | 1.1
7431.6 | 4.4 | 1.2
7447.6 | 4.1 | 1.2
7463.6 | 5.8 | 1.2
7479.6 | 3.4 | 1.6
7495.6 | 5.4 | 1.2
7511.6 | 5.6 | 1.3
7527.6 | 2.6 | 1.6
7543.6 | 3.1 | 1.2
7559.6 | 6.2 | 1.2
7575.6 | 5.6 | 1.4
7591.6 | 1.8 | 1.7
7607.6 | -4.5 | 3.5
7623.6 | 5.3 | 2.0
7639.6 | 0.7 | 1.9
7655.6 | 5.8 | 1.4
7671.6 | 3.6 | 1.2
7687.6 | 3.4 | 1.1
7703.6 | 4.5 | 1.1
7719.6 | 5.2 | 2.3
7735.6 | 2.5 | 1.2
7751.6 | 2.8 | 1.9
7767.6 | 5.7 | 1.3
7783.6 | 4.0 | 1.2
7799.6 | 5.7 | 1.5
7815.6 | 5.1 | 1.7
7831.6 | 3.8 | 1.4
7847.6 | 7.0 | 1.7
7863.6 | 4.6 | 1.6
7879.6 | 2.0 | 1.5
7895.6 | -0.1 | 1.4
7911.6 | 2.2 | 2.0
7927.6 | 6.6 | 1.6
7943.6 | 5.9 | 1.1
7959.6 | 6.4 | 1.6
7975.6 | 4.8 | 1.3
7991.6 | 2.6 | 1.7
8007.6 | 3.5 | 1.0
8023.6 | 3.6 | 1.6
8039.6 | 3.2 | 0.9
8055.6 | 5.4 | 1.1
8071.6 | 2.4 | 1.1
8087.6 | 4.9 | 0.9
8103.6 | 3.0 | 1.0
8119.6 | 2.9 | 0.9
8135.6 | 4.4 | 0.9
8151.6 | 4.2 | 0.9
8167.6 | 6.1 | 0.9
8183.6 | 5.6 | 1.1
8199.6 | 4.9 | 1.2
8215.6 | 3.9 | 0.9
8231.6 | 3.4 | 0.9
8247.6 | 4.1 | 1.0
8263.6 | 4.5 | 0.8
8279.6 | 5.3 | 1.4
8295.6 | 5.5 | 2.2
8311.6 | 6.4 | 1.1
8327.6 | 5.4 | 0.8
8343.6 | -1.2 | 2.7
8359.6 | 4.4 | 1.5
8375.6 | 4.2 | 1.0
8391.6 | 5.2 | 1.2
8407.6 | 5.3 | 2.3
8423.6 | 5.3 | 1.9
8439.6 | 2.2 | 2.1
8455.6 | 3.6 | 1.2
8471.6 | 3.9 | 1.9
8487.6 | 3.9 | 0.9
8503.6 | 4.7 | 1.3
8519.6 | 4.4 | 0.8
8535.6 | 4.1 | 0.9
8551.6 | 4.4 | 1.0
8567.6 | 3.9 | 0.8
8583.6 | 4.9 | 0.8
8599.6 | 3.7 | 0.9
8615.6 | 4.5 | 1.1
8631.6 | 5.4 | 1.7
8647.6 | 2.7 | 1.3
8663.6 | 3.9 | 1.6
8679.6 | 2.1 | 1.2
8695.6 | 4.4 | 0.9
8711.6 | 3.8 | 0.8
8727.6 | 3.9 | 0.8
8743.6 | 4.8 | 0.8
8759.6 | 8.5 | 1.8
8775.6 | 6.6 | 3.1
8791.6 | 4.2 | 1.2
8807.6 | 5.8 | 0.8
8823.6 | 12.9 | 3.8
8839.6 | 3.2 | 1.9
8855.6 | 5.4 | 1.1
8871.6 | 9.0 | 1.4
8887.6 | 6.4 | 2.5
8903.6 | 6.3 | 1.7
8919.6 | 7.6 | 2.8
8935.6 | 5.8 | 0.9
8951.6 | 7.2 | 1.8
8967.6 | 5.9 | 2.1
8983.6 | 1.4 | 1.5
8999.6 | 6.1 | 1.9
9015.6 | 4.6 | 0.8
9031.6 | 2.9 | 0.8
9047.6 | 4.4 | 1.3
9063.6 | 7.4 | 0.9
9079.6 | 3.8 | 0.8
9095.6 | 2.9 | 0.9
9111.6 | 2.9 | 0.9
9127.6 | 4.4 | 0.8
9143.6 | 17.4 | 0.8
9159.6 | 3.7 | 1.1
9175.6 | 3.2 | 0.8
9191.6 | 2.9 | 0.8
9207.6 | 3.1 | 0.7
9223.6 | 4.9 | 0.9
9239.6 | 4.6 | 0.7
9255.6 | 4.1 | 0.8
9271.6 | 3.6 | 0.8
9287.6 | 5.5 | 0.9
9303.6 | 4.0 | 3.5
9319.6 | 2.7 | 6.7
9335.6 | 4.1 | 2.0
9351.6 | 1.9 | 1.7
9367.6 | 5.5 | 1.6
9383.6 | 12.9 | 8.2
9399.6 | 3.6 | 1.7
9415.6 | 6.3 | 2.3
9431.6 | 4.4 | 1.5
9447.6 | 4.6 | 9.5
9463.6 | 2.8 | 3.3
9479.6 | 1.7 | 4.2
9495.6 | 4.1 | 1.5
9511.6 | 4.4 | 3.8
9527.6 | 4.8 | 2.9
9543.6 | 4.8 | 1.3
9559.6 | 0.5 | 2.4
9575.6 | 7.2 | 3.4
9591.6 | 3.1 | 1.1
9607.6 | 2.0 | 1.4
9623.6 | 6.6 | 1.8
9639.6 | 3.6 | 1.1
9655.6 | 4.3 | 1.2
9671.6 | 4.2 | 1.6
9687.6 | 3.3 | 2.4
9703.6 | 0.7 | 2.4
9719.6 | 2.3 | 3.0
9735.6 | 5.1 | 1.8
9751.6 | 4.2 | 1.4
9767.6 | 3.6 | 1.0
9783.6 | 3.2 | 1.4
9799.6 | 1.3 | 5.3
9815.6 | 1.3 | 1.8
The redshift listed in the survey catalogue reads 0.83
